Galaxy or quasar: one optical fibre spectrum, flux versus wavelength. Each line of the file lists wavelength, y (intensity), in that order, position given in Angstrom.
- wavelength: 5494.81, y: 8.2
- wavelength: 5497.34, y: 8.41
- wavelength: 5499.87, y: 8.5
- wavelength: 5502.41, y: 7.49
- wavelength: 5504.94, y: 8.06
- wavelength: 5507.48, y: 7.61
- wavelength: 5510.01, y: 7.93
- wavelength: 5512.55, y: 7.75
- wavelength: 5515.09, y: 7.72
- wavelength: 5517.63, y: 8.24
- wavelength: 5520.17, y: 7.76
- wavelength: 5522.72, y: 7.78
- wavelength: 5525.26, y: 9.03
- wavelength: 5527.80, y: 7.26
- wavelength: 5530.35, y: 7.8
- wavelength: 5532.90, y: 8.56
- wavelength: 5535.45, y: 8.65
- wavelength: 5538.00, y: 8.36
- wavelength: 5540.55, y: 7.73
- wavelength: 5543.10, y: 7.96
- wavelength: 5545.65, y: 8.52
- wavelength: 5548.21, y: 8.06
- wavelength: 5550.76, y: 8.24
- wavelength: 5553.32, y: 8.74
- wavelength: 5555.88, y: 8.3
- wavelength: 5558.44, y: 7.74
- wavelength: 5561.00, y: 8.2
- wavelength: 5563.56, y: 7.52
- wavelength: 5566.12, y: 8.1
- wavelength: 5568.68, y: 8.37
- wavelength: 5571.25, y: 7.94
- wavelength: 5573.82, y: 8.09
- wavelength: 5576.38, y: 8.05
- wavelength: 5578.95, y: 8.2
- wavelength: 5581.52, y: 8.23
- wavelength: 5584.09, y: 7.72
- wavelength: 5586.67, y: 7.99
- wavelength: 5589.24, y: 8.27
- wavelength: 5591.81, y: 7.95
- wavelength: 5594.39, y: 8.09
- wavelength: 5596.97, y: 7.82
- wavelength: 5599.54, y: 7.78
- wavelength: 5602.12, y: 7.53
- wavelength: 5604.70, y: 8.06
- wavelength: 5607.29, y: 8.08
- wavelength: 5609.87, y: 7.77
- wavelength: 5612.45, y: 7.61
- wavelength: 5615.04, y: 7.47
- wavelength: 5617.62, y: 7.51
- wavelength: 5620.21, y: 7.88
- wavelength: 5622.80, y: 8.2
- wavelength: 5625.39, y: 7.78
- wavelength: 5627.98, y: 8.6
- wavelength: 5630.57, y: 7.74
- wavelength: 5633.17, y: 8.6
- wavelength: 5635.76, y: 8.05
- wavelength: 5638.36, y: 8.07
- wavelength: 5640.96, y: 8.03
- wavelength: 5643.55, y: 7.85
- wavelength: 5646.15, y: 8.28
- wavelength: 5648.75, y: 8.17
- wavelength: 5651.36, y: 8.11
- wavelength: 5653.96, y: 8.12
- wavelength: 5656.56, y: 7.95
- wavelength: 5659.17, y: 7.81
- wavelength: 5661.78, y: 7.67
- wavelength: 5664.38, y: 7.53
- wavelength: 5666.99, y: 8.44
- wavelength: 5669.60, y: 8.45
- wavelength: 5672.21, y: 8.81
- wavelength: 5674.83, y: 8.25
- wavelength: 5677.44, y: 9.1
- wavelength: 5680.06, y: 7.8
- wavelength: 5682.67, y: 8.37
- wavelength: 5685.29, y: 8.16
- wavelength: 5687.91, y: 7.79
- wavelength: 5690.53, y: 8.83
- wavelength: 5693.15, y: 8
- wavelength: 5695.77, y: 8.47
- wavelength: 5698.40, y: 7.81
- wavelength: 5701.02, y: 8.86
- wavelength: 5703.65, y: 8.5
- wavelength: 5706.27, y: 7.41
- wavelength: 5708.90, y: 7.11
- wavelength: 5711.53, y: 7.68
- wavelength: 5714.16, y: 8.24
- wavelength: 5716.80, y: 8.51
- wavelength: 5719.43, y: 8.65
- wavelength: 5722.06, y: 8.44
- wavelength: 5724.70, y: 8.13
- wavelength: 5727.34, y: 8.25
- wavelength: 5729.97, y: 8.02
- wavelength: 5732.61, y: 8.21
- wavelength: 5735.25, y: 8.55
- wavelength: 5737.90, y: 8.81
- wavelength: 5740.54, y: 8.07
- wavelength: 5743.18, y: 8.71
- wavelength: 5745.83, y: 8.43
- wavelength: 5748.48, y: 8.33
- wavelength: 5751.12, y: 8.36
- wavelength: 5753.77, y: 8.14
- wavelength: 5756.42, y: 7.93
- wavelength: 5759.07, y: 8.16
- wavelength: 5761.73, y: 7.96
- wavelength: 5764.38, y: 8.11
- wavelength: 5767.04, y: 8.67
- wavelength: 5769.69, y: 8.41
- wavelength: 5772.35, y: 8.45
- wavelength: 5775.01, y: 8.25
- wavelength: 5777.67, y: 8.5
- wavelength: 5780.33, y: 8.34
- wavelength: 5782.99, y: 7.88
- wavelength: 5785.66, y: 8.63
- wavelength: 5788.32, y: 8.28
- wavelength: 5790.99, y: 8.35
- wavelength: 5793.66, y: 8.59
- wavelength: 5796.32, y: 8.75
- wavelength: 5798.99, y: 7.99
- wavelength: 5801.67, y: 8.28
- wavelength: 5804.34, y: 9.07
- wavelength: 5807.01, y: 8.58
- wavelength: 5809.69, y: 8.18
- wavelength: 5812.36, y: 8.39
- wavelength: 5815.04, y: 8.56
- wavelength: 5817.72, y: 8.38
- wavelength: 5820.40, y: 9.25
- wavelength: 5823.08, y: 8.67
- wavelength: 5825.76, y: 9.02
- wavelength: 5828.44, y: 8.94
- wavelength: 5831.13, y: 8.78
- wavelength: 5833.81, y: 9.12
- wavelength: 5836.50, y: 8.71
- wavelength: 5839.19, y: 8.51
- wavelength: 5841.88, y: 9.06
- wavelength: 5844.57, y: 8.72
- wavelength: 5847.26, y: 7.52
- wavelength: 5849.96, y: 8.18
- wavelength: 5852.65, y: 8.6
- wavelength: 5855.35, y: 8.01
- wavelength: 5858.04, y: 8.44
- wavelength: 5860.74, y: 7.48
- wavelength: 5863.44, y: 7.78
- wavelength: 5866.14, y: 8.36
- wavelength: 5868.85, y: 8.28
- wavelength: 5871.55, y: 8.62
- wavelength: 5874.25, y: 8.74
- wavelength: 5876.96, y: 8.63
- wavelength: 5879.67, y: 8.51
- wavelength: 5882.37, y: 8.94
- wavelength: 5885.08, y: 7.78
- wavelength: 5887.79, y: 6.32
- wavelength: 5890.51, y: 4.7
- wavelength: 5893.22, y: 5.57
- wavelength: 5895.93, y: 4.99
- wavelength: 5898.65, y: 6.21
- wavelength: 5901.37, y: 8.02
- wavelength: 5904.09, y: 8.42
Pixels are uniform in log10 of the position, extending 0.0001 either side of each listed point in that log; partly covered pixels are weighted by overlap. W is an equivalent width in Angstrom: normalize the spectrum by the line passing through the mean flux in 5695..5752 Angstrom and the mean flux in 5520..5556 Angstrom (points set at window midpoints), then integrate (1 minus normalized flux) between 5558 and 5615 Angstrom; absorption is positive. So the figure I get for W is 1.8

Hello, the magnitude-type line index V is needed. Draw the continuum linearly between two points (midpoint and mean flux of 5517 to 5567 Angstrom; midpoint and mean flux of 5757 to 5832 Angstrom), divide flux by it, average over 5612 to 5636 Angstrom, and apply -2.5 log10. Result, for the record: 0.039 mag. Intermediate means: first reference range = 8.13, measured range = 7.95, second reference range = 8.47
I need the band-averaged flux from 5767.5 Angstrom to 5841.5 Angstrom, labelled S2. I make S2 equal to 8.56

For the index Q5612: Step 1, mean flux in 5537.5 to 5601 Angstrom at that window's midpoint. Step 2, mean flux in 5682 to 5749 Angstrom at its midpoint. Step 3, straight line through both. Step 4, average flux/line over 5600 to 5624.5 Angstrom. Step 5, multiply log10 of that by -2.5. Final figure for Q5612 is 0.05 mag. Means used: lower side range 8.07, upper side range 8.24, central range 7.79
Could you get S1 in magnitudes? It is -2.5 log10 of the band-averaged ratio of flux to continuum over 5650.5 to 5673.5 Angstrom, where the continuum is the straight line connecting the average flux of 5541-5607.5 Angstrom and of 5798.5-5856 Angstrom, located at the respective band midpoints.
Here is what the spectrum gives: 0.02 mag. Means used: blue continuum 8.05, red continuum 8.58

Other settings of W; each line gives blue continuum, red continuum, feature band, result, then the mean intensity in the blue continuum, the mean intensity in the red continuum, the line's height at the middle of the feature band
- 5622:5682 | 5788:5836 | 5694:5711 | 0.6 Angstrom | 8.15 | 8.63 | 8.3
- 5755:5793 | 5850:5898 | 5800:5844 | -4.1 Angstrom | 8.28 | 7.62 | 7.97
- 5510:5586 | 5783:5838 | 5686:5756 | 1.6 Angstrom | 8.09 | 8.61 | 8.43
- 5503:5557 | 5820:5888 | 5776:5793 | 0.1 Angstrom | 8.09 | 8.45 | 8.37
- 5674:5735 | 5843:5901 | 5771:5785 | -0.6 Angstrom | 8.21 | 7.65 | 7.96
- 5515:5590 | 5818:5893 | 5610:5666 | 1.3 Angstrom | 8.11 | 8.24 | 8.15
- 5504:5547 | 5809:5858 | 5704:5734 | 1.1 Angstrom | 8.04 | 8.59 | 8.39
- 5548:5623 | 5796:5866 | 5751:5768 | 0.4 Angstrom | 7.98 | 8.49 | 8.34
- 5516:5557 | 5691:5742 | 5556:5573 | 0.4 Angstrom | 8.18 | 8.21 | 8.19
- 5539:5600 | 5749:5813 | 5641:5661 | 0.4 Angstrom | 8.07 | 8.34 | 8.18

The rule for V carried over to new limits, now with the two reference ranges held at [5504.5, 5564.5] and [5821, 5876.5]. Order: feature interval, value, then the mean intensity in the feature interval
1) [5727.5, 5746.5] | -0.007 mag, 8.39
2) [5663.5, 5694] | -0.006 mag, 8.31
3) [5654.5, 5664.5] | 0.059 mag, 7.8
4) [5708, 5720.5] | 0.034 mag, 8.05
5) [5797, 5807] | -0.007 mag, 8.48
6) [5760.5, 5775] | 0.008 mag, 8.32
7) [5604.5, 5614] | 0.044 mag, 7.84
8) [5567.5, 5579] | 0.000 mag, 8.12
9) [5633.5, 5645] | 0.020 mag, 8.06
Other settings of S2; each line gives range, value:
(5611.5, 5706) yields 8.12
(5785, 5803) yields 8.4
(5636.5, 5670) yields 8.03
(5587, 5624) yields 7.86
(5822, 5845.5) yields 8.84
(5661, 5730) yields 8.2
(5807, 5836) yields 8.72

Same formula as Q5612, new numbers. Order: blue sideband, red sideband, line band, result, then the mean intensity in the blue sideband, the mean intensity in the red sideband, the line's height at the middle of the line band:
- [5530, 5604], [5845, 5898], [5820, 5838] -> -0.156 mag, 8.09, 7.65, 7.71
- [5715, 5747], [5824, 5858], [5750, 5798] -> 0.020 mag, 8.39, 8.59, 8.47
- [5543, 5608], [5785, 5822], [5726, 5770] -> 0.014 mag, 8.06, 8.52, 8.41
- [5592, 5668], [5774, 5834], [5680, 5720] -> 0.007 mag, 7.95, 8.55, 8.19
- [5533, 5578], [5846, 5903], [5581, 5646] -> 0.015 mag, 8.16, 7.6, 8.06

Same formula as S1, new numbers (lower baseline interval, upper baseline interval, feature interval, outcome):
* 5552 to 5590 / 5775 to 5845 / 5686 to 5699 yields 0.02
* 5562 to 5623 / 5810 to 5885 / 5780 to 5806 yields 0.00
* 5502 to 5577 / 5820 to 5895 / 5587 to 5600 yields 0.01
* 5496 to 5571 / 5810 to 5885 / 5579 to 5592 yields 0.01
